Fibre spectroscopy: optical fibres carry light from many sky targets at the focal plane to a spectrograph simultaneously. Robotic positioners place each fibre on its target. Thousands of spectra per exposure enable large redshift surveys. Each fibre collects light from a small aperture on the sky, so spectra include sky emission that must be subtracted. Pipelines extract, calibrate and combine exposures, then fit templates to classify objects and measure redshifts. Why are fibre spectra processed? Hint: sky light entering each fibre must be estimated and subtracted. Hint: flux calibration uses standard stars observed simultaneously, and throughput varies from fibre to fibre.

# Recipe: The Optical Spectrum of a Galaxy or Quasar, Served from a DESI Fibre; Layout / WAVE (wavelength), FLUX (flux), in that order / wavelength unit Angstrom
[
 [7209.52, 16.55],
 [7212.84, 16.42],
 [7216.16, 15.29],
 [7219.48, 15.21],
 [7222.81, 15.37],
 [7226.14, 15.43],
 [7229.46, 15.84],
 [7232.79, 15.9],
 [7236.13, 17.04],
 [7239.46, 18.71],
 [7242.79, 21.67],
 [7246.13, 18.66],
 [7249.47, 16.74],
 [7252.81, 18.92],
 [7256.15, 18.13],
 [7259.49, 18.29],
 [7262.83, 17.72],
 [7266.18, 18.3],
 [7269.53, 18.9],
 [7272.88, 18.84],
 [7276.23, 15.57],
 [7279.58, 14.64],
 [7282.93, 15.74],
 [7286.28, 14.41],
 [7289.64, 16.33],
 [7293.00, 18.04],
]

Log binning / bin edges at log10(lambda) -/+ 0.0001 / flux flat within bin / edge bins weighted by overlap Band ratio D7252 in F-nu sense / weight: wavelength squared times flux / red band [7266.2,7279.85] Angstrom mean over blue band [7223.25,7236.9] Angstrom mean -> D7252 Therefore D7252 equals 1.10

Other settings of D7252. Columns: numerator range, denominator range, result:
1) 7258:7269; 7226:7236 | 1.15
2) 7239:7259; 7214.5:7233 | 1.22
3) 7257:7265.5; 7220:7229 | 1.18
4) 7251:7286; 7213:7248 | 1.04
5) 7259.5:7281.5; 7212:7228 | 1.14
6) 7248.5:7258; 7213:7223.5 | 1.18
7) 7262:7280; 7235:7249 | 0.93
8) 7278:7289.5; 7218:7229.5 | 1.00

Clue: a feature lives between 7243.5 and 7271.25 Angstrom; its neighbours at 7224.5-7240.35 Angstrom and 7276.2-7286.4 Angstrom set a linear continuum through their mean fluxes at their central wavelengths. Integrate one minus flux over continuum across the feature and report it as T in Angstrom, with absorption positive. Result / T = -4.5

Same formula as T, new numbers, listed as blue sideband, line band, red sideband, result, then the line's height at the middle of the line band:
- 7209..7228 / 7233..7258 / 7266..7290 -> -3.66 Angstrom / 16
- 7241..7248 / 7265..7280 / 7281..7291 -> -0.41 Angstrom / 16.9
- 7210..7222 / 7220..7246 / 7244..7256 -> -0.20 Angstrom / 17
